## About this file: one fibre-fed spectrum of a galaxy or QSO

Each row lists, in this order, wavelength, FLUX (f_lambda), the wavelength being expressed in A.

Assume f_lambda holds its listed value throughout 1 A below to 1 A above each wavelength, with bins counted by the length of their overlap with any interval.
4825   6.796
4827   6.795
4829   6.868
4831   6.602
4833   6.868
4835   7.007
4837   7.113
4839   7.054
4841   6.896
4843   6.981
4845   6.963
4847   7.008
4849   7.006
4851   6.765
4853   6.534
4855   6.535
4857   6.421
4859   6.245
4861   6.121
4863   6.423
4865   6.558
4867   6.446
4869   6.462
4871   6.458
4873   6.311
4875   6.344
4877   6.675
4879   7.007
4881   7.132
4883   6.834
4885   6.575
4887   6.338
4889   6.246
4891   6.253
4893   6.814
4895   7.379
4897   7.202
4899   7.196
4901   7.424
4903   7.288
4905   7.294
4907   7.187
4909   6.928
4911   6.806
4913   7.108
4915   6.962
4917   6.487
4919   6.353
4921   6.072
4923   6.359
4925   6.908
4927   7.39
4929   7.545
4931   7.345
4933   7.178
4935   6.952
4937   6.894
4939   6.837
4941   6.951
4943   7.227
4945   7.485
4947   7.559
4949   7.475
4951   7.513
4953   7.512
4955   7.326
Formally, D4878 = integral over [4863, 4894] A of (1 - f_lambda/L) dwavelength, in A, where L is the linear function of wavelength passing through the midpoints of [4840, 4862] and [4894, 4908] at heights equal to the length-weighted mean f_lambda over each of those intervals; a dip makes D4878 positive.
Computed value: 2.0 A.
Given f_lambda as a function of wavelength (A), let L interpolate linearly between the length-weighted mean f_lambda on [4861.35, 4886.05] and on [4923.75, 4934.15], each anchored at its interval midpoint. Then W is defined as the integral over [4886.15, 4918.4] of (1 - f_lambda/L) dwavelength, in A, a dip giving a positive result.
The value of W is 0.0 A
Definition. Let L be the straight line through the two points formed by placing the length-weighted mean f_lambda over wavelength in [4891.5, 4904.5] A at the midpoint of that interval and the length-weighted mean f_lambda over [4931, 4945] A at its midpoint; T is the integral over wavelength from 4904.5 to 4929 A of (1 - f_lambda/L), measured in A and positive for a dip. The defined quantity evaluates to 1.0 A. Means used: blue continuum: 7.18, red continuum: 7.06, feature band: 6.84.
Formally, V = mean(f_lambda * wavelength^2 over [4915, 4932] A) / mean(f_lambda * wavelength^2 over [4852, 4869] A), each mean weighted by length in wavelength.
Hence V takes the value 1.1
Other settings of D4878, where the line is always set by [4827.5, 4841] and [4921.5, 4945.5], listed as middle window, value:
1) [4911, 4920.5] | 0.4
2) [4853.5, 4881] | 1.9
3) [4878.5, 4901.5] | 0.5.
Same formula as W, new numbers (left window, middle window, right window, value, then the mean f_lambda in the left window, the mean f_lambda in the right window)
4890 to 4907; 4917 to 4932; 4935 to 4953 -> 0.7 A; 7.11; 7.24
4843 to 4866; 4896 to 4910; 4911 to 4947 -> -0.8 A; 6.61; 6.96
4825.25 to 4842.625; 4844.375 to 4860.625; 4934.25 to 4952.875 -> 0.7 A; 6.9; 7.23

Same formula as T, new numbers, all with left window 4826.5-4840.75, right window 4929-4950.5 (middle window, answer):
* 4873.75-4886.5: 0.6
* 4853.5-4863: 0.9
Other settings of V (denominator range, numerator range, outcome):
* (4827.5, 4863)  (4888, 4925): 1.04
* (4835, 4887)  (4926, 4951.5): 1.12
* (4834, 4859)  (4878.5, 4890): 0.99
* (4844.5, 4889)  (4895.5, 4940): 1.08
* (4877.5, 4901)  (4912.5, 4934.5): 1.02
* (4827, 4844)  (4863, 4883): 0.97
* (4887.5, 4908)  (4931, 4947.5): 1.03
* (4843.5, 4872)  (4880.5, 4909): 1.07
